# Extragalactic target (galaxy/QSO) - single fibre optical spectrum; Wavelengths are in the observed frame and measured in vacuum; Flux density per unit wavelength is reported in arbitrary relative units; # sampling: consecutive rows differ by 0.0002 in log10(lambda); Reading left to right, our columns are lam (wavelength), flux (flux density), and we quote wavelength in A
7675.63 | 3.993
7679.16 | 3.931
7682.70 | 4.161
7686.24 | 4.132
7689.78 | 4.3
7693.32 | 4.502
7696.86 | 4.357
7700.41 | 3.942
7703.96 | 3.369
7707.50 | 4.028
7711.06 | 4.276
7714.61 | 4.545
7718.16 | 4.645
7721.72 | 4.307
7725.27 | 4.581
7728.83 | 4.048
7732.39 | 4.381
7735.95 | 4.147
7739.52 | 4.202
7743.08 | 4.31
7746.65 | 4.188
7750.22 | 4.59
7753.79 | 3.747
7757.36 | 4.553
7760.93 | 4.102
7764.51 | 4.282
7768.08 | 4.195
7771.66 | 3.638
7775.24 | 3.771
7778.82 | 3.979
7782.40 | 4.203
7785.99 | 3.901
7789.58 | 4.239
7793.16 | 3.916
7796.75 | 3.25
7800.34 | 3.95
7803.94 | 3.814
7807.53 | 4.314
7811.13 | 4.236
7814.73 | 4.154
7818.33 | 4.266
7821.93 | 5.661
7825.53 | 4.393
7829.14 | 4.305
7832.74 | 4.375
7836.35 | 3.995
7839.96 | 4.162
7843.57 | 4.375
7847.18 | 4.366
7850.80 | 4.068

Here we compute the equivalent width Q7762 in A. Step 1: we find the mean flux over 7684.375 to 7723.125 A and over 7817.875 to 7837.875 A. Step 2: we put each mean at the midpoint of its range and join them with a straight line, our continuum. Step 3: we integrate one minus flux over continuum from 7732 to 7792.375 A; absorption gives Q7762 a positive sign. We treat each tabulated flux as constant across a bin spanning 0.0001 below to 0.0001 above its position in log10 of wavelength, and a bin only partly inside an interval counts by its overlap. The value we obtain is 3.1 A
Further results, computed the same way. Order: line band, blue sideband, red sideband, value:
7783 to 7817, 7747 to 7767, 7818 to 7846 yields 2.94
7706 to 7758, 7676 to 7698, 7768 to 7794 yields -2.57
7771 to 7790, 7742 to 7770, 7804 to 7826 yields 1.66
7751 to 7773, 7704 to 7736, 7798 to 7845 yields 0.88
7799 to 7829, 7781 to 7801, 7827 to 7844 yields -2.02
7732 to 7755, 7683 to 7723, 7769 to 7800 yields -1.02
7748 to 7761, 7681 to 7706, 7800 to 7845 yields -0.18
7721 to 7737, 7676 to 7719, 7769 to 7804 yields -0.92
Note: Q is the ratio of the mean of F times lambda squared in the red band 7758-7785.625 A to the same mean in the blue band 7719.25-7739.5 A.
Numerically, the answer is 0.95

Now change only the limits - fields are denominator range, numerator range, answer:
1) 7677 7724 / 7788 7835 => 1.04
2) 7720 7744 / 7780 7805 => 0.92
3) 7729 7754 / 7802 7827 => 1.06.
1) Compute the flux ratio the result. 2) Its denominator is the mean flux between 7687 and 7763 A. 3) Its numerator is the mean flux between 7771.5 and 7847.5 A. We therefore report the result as 1.0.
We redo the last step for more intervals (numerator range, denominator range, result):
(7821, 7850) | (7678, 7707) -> 1.08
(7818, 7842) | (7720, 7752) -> 1.04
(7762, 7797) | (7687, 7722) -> 0.94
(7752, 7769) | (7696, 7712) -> 1.06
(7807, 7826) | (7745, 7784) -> 1.10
